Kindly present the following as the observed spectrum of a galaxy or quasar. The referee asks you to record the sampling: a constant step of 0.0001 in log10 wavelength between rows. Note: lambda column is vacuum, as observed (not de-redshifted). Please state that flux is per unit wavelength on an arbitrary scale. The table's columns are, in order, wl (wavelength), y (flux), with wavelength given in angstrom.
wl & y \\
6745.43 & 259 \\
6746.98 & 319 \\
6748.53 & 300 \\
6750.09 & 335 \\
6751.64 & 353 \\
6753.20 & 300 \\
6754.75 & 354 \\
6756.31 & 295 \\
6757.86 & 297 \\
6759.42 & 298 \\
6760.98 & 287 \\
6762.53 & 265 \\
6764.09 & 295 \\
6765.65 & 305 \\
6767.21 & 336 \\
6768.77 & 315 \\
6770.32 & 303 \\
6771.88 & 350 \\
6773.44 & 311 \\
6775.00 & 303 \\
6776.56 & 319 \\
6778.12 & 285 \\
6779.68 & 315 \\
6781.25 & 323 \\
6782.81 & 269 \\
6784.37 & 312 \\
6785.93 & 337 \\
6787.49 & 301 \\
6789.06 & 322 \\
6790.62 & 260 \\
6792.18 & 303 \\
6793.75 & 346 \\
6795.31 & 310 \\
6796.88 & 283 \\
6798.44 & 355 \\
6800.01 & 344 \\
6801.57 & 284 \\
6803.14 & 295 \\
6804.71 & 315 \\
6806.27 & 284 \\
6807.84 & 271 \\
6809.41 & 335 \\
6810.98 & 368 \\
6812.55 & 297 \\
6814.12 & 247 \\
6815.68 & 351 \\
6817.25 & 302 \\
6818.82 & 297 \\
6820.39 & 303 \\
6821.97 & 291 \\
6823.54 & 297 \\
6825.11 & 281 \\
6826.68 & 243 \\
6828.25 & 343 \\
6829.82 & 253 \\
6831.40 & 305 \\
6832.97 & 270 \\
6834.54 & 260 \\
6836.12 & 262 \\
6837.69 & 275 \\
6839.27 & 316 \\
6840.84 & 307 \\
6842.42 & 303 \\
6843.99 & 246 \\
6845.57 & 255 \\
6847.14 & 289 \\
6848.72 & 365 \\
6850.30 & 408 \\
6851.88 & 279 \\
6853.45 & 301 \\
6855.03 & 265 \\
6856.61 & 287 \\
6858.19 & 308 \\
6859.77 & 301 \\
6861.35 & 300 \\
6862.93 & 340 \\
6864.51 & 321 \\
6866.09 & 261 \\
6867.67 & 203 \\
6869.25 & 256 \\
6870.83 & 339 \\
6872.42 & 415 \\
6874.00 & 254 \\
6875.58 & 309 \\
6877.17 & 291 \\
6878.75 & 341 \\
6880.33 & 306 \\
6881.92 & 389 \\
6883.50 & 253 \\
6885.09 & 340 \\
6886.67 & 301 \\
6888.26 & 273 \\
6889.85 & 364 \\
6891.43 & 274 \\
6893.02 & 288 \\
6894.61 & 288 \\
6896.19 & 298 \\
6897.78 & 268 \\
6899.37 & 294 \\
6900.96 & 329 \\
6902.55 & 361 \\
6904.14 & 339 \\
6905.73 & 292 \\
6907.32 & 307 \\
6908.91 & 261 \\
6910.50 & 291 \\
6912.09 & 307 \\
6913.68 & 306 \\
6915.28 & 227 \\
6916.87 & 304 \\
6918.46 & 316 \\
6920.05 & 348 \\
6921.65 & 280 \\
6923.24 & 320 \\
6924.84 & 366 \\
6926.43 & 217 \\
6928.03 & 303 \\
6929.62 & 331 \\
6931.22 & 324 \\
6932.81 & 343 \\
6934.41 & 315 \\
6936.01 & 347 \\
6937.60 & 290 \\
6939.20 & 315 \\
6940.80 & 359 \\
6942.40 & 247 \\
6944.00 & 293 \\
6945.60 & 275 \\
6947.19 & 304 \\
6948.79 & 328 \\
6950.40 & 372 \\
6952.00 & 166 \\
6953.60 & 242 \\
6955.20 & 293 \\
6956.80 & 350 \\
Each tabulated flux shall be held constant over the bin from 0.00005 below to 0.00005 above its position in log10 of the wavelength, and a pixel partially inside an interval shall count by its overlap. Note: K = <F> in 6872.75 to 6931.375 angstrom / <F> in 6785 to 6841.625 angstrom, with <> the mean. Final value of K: 1.02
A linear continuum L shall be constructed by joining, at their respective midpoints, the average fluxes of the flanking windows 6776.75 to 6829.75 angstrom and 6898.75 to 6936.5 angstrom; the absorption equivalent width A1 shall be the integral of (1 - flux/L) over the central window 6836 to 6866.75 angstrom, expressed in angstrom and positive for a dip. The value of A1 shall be 0.6 angstrom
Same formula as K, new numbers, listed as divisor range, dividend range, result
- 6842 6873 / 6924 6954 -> 1.00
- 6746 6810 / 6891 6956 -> 0.97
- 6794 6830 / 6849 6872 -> 0.99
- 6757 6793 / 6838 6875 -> 0.99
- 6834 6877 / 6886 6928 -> 1.01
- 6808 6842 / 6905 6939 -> 1.03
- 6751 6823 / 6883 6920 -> 0.97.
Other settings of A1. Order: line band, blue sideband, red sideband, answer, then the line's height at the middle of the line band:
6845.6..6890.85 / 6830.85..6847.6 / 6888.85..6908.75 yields -2.3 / 293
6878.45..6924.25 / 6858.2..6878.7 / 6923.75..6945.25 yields 0.0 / 306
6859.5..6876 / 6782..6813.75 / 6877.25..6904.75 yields 0.6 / 311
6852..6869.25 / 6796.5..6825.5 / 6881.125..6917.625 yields 1.0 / 304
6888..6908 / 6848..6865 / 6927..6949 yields 0.4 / 313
